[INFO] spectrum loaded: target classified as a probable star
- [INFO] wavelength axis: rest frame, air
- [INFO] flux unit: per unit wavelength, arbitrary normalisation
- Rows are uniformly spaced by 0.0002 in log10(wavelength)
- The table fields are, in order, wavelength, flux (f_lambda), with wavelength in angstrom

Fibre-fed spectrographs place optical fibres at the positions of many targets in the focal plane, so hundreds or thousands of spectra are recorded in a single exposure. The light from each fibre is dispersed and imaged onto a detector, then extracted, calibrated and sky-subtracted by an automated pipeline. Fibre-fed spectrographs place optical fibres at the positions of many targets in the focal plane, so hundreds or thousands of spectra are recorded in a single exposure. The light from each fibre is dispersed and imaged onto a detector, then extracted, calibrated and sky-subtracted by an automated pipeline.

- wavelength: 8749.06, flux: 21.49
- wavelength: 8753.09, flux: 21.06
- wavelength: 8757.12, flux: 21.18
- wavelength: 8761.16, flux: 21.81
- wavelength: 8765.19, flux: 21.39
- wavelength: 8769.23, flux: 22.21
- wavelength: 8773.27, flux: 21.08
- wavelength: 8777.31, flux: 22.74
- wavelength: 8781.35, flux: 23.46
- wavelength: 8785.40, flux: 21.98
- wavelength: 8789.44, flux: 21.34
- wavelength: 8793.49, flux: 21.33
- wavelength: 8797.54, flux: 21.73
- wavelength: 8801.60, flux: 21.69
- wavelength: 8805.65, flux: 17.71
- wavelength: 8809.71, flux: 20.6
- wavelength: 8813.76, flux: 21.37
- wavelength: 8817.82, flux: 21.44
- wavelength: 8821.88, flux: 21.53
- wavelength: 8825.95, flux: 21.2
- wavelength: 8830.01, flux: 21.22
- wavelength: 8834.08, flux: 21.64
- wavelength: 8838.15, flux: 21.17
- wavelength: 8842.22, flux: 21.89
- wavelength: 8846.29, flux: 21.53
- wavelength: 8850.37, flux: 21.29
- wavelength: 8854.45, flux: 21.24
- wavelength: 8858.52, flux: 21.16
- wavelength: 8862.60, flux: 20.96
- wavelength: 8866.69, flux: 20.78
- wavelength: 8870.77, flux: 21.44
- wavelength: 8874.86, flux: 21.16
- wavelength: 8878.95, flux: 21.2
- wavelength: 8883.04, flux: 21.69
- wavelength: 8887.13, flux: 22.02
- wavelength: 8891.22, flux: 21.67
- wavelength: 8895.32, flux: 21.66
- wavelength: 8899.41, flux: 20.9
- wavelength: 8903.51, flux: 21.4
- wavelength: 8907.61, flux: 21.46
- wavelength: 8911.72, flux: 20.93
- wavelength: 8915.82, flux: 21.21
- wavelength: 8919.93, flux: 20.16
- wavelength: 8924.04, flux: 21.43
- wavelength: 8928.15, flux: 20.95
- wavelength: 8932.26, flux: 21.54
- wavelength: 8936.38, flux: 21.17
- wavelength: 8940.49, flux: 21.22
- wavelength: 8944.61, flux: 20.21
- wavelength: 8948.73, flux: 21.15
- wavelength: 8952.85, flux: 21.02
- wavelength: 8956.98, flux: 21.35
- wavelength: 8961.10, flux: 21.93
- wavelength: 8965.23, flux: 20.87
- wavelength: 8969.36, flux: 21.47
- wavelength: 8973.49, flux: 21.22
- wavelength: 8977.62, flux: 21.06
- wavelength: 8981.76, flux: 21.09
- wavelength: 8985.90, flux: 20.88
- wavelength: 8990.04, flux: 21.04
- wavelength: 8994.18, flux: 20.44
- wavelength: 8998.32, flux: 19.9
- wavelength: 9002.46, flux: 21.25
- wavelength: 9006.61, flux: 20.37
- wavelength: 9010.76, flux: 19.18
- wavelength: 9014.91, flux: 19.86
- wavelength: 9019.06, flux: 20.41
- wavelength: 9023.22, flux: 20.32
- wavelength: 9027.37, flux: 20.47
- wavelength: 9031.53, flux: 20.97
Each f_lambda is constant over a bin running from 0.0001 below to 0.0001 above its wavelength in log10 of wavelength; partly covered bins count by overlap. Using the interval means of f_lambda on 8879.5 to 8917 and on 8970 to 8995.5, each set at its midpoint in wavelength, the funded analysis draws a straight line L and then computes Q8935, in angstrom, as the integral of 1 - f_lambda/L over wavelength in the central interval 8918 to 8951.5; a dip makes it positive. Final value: 0.42 angstrom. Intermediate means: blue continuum 21.4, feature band 21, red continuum 21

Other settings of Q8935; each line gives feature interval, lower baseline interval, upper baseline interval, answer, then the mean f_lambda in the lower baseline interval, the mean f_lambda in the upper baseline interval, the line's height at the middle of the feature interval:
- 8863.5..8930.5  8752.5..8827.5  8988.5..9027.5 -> -1.2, 21.4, 20.3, 20.9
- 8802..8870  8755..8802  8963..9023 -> 1.4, 21.8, 20.6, 21.5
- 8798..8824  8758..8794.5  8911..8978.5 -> 1.2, 21.9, 21.1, 21.8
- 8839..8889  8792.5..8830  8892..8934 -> -0.7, 21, 21.2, 21.1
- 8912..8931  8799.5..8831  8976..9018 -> -0.3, 20.8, 20.5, 20.6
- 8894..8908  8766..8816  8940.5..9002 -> -0.1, 21.4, 21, 21.2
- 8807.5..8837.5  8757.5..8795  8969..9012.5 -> 0.5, 21.9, 20.7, 21.6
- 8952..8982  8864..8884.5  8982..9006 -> -0.6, 21.2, 20.7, 20.8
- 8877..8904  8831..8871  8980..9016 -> -0.6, 21.3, 20.5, 21.1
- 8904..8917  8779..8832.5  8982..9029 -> -0.2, 21.3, 20.4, 20.8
